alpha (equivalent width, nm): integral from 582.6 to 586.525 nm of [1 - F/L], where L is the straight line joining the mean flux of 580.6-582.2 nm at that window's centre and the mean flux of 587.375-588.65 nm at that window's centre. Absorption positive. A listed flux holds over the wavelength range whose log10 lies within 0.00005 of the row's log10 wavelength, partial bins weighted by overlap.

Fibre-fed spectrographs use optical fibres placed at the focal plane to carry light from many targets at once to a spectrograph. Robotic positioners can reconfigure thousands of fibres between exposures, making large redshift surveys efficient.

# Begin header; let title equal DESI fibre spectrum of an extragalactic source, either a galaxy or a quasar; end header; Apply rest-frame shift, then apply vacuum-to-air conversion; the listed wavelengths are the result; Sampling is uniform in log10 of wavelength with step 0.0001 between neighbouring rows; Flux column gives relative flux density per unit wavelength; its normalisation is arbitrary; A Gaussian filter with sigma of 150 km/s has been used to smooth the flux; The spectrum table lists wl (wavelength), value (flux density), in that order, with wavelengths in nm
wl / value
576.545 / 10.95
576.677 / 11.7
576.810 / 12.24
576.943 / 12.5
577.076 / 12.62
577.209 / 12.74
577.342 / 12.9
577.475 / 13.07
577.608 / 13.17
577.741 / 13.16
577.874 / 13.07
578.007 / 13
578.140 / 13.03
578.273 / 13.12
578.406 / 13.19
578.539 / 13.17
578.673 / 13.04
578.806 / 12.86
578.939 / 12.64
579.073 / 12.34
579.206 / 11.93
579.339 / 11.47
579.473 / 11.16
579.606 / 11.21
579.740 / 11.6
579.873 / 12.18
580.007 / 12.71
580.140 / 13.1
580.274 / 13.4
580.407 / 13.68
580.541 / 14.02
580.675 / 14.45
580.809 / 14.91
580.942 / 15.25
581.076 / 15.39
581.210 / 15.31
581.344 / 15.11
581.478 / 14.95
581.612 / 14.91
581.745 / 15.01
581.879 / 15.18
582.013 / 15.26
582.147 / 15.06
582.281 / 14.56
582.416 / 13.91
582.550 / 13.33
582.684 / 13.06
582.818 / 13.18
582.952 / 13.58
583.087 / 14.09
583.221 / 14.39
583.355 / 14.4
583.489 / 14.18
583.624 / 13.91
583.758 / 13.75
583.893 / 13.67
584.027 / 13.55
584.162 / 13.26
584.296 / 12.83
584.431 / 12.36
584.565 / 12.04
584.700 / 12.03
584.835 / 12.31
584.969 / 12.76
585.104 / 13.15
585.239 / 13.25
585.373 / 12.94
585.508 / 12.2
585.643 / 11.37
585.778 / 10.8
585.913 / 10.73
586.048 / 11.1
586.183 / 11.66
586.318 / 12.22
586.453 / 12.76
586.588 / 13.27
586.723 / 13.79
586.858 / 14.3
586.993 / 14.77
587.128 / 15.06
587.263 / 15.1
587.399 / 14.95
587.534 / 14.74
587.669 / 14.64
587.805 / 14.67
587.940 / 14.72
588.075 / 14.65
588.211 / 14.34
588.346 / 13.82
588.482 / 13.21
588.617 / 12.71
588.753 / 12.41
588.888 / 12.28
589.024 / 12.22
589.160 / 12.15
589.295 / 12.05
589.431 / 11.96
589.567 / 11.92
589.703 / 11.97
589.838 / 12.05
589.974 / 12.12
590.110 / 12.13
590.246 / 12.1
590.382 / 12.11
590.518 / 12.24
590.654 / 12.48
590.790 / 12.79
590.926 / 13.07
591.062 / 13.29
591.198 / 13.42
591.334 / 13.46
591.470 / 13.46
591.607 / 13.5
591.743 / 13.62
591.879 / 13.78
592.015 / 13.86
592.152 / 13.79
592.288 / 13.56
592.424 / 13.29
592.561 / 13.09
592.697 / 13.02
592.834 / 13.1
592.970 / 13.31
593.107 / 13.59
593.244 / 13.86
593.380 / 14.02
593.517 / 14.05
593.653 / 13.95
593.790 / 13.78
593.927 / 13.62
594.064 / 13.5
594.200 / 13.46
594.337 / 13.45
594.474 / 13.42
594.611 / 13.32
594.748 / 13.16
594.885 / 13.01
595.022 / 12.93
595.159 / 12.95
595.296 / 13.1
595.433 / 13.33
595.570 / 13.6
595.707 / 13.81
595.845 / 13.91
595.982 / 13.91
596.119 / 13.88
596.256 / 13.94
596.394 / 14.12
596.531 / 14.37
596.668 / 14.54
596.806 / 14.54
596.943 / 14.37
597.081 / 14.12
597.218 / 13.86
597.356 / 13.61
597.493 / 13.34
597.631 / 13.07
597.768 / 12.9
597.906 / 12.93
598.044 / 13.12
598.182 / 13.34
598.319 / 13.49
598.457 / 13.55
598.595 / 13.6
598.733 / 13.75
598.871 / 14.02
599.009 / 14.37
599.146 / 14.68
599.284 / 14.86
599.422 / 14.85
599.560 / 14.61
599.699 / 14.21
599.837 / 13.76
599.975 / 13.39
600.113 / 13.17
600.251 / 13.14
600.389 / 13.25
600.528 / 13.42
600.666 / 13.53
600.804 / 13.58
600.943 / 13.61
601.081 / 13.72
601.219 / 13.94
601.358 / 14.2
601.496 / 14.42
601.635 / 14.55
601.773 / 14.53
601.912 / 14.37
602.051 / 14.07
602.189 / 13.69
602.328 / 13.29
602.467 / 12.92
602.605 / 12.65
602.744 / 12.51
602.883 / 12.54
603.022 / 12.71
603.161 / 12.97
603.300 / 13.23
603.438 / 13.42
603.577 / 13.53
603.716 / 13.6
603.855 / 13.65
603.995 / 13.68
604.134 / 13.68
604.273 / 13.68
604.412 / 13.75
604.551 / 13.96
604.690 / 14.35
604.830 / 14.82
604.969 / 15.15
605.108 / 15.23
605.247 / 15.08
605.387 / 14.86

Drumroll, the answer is 0.50 nm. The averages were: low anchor 15.1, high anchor 14.3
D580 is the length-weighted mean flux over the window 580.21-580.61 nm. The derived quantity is 13.7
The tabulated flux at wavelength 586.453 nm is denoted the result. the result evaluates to 12.76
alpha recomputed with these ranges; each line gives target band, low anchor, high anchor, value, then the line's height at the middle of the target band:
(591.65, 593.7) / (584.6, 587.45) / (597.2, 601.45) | -0.05 nm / 13.3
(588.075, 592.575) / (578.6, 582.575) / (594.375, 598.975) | 0.25 nm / 13.6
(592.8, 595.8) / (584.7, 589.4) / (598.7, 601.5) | 0.02 nm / 13.6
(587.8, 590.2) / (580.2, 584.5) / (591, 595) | 0.17 nm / 13.8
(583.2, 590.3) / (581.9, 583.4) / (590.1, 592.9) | 0.31 nm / 13.6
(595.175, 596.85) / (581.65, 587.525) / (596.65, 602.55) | -0.02 nm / 13.7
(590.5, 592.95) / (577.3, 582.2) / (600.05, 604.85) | 0.05 nm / 13.5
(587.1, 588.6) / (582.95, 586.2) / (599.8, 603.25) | -0.18 nm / 12.9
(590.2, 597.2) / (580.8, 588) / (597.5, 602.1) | 0.13 nm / 13.8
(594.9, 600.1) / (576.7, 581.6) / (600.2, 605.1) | -0.08 nm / 13.6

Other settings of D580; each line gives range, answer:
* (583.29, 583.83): 14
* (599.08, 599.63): 14.7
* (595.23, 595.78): 13.5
